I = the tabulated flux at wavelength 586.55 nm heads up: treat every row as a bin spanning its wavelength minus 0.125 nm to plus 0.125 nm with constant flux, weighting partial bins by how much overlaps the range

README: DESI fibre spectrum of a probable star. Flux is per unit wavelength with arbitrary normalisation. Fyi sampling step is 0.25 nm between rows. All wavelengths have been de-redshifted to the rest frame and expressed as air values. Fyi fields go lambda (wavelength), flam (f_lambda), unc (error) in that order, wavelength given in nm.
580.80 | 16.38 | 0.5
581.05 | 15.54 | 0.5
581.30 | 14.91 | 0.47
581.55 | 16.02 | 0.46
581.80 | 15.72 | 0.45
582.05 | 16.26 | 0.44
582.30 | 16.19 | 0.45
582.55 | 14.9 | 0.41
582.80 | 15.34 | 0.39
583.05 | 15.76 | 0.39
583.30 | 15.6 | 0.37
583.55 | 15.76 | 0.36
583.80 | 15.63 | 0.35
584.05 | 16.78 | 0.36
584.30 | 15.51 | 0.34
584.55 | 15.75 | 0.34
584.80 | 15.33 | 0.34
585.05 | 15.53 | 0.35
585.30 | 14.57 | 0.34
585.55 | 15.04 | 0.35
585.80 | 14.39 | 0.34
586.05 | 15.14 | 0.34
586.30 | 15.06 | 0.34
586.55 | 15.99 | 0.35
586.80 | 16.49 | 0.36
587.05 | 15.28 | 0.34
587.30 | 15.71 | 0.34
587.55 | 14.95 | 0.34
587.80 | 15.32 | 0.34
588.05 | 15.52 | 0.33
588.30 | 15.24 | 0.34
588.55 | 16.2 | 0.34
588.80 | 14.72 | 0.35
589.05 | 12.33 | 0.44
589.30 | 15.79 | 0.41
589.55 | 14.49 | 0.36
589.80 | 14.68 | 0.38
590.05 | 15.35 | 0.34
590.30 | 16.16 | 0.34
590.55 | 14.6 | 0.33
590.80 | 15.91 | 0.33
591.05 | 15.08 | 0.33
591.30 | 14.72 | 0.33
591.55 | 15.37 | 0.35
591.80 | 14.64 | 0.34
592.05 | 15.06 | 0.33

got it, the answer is 15.99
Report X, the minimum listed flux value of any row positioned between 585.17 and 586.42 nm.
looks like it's 14.39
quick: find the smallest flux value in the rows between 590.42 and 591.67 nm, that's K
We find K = 14.6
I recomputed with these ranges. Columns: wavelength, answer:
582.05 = 16.26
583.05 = 15.76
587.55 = 14.95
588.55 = 16.2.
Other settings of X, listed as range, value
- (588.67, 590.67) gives 12.33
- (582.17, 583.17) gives 14.9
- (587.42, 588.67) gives 14.95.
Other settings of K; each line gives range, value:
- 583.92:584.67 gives 15.51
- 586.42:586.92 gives 15.99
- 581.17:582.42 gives 14.91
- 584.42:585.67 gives 14.57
